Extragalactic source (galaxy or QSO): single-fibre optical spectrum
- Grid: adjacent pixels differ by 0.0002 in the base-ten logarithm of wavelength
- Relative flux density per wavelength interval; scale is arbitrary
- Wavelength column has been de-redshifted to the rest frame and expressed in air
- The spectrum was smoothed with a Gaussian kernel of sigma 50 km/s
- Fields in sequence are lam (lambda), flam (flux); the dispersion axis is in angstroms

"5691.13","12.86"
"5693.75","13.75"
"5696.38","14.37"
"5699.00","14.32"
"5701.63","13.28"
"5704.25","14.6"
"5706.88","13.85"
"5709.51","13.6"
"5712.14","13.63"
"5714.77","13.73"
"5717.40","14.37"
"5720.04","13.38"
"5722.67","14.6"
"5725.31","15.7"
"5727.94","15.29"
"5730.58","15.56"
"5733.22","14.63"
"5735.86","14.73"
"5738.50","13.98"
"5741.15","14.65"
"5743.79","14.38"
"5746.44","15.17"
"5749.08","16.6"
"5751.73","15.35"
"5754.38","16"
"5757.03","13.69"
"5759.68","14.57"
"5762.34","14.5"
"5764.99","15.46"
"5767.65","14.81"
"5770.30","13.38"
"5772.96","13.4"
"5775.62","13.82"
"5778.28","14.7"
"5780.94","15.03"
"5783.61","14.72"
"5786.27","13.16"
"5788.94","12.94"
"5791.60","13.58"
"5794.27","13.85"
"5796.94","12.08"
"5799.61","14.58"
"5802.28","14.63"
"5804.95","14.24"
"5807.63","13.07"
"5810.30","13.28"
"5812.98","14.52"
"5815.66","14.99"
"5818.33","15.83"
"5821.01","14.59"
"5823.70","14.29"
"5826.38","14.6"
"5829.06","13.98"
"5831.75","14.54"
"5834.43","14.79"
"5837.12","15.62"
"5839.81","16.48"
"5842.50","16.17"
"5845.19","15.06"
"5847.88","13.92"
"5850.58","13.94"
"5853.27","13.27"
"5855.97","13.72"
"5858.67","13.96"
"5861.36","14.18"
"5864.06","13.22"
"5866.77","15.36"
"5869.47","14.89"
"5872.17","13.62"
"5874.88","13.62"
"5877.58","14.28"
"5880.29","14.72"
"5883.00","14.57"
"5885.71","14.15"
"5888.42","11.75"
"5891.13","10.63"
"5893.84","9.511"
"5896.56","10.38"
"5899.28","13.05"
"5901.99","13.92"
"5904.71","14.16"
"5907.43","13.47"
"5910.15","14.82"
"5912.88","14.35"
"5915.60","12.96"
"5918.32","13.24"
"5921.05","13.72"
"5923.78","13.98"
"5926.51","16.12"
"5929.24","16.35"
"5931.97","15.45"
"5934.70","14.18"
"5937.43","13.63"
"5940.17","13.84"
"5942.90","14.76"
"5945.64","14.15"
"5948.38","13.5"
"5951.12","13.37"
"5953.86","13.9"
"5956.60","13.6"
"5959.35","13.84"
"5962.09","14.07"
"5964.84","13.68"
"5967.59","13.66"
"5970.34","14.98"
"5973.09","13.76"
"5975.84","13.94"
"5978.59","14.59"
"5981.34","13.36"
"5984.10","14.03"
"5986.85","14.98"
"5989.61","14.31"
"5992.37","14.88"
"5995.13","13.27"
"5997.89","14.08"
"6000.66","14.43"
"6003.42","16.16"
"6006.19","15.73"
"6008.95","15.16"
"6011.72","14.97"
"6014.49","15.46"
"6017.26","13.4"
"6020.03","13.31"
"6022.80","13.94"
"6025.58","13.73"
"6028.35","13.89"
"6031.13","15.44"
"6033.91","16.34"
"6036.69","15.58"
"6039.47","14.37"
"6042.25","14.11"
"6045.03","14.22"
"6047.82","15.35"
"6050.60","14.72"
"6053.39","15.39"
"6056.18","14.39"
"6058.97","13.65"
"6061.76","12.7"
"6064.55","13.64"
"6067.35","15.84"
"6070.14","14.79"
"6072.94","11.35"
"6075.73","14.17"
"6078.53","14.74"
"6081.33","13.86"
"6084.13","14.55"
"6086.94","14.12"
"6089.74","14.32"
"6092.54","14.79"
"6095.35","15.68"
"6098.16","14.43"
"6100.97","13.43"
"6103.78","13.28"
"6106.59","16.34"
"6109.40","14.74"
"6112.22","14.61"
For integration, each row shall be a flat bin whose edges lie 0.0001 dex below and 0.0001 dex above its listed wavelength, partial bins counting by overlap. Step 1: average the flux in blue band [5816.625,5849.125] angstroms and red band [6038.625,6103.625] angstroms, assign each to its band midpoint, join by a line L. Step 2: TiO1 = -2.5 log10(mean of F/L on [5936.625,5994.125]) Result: 0.04 mag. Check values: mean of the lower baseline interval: 15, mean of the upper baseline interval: 14.3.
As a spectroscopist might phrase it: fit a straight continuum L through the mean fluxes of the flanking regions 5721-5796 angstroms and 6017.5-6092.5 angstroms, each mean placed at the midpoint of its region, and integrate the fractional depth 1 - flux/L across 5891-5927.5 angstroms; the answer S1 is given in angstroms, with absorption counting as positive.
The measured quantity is 3.1 angstroms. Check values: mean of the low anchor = 14.6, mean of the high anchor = 14.3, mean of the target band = 13.2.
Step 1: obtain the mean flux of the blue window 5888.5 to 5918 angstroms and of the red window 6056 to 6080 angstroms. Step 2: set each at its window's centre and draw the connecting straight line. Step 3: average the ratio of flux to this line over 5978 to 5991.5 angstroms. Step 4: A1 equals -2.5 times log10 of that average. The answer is -0.076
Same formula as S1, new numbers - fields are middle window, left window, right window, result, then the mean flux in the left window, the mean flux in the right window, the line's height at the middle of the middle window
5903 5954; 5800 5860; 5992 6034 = 1.19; 14.5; 14.6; 14.6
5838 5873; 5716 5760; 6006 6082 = 0.54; 14.9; 14.4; 14.7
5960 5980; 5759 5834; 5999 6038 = 0.81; 14.2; 14.8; 14.7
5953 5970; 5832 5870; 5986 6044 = 0.89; 14.6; 14.6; 14.6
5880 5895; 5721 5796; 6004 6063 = 2.20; 14.6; 14.6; 14.6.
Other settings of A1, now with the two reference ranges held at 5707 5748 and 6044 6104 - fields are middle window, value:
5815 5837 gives -0.02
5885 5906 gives 0.18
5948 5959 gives 0.06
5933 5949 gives 0.02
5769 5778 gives 0.06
